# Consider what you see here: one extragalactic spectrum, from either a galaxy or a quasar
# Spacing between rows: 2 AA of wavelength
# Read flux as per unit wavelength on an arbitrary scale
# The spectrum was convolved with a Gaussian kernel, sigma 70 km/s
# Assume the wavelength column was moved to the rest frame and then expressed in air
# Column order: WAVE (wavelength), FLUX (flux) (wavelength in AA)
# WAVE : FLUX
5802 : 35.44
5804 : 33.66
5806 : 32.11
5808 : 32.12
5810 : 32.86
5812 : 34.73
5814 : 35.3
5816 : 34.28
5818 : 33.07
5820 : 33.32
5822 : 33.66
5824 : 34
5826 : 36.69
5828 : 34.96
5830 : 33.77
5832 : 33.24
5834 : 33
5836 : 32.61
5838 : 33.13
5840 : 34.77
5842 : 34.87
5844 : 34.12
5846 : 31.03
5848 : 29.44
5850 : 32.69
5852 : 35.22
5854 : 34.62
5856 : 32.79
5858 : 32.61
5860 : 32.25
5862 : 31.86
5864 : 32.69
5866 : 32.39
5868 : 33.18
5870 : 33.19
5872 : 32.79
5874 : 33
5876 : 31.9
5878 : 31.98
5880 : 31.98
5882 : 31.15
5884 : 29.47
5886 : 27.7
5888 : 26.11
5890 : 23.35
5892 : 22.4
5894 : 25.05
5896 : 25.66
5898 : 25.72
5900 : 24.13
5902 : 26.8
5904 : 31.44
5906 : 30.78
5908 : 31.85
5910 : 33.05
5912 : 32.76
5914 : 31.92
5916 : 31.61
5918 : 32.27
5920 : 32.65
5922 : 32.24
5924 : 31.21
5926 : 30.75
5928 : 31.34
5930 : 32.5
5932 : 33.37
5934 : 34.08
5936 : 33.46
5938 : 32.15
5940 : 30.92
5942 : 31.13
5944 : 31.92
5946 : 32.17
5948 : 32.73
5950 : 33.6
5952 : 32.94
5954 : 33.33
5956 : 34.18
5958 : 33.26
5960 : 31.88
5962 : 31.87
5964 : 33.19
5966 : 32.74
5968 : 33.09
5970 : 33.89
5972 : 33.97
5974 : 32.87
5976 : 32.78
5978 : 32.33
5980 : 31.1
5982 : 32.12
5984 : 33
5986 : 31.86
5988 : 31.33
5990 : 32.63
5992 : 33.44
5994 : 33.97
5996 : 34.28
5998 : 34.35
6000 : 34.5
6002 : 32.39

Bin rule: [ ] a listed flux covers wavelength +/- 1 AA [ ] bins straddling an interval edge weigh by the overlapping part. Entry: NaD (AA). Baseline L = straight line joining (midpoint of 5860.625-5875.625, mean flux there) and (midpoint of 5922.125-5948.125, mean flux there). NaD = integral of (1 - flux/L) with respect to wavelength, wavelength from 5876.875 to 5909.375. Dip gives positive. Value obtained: 4.6 AA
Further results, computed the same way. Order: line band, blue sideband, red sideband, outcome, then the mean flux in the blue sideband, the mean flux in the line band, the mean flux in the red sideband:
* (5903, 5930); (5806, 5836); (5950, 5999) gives 1.2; 33.8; 31.9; 32.9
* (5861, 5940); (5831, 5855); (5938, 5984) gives 5.7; 33.2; 30.6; 32.6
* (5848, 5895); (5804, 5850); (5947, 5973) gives 3.5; 33.5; 30.9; 33.1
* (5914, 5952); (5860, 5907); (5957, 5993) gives -1.3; 29.4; 32.2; 32.6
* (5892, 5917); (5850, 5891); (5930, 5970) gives 2.4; 31.5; 29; 32.8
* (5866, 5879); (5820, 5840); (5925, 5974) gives 0.3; 33.9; 32.7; 32.7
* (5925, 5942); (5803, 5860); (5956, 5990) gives 0.3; 33.5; 32.3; 32.6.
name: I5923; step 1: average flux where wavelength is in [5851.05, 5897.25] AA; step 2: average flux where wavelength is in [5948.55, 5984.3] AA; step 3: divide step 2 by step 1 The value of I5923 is 1.08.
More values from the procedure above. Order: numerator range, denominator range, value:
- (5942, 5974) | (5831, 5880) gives 1.00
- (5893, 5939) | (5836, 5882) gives 0.94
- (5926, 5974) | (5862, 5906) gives 1.12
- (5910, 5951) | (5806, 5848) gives 0.96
